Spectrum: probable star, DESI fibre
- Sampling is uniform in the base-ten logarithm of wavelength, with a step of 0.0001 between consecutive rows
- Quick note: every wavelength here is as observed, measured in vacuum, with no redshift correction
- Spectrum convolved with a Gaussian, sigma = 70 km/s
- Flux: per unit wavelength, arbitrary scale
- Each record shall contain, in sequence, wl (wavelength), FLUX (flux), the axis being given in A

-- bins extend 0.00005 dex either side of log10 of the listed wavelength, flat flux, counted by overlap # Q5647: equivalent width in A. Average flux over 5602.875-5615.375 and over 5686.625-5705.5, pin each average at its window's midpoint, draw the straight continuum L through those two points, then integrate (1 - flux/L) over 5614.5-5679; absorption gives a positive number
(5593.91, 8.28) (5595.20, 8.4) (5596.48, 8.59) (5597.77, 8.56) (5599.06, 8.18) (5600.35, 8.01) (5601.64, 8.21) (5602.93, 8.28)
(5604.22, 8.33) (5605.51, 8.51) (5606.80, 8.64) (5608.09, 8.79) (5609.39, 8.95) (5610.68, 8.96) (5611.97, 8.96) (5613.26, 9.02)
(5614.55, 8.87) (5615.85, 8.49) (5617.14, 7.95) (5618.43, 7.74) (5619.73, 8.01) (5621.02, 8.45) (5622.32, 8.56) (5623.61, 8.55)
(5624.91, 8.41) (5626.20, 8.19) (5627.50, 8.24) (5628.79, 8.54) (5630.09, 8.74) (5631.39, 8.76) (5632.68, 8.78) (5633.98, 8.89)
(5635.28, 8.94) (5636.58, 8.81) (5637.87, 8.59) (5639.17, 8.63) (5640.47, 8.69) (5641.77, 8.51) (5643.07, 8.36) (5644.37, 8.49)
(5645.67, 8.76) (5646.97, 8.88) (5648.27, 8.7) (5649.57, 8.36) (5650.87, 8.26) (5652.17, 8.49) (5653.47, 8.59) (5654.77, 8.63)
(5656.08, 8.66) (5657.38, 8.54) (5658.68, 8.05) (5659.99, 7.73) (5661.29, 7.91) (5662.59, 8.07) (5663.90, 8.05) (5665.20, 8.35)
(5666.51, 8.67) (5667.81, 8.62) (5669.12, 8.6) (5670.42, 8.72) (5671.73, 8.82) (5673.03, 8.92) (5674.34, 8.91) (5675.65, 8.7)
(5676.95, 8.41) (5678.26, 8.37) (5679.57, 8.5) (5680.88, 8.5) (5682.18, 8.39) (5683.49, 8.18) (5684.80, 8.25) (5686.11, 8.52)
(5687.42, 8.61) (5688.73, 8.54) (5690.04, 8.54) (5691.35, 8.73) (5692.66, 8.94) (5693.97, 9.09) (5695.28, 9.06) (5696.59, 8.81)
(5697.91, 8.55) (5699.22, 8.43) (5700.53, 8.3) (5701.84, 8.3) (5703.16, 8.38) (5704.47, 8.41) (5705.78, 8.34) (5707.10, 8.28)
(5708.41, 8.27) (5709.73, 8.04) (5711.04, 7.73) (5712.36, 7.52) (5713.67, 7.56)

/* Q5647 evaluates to 1.44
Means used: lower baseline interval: 8.75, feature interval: 8.5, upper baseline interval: 8.62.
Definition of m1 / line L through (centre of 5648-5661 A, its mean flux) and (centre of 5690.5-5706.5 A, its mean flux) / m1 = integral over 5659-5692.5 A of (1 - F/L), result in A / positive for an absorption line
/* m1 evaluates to 0.1 A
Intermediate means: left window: 8.38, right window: 8.61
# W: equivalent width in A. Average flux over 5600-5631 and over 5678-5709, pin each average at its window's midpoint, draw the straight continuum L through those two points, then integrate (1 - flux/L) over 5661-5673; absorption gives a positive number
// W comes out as 0.1 A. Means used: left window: 8.48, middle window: 8.47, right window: 8.51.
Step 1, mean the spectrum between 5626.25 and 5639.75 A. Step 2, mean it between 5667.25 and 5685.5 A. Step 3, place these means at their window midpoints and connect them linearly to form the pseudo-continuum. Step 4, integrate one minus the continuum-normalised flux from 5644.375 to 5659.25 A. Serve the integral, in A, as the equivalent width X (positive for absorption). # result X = 0.1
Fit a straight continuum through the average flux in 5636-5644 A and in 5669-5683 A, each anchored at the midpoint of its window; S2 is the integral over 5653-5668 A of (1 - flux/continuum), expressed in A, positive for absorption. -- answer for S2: 0.5 A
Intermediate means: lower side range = 8.6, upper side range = 8.62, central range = 8.31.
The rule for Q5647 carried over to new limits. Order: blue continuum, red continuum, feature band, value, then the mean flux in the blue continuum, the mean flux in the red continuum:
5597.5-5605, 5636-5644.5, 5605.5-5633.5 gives -0.5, 8.25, 8.59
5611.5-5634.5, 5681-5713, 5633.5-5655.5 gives -0.4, 8.5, 8.43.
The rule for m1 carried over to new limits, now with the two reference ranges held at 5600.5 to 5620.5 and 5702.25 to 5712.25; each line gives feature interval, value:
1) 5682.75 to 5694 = -0.5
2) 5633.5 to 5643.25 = -0.3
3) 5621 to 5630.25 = 0.0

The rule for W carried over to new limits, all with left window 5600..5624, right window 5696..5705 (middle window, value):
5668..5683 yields -0.3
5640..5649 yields -0.2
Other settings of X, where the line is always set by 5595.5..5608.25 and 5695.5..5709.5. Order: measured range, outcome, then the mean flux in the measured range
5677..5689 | 0.0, 8.42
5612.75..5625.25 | 0.0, 8.39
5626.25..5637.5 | -0.4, 8.68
